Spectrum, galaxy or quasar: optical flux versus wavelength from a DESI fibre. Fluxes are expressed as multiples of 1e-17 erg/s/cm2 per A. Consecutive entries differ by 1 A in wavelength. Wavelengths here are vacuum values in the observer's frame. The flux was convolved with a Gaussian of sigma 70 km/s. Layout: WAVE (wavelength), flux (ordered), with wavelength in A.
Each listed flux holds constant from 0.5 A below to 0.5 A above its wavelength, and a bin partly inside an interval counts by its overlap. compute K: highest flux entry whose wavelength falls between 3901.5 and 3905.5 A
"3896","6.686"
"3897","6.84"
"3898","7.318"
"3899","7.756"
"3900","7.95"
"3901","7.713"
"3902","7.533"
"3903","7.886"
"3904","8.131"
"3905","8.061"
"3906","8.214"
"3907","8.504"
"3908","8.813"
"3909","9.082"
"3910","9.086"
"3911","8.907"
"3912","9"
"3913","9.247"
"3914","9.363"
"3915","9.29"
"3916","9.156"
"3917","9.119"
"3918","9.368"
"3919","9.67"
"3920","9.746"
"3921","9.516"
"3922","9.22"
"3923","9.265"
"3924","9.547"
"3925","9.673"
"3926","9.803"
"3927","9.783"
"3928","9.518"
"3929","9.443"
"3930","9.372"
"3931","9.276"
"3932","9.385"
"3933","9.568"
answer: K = 8.131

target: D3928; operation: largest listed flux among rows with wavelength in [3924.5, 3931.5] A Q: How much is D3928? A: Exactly 9.803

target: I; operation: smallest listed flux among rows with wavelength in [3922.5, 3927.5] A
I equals 9.265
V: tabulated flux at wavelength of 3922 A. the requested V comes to 9.22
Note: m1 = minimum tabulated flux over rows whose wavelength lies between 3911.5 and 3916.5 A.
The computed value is 9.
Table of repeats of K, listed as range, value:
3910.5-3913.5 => 9.247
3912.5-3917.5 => 9.363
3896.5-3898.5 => 7.318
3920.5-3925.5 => 9.673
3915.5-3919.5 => 9.67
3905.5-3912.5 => 9.086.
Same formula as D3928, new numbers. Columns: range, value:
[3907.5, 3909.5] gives 9.082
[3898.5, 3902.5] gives 7.95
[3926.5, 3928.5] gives 9.783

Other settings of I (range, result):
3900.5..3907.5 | 7.533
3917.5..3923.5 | 9.22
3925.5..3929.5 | 9.443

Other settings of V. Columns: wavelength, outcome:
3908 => 8.813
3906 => 8.214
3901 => 7.713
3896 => 6.686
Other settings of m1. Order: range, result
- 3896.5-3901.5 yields 6.84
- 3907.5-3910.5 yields 8.813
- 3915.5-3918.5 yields 9.119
